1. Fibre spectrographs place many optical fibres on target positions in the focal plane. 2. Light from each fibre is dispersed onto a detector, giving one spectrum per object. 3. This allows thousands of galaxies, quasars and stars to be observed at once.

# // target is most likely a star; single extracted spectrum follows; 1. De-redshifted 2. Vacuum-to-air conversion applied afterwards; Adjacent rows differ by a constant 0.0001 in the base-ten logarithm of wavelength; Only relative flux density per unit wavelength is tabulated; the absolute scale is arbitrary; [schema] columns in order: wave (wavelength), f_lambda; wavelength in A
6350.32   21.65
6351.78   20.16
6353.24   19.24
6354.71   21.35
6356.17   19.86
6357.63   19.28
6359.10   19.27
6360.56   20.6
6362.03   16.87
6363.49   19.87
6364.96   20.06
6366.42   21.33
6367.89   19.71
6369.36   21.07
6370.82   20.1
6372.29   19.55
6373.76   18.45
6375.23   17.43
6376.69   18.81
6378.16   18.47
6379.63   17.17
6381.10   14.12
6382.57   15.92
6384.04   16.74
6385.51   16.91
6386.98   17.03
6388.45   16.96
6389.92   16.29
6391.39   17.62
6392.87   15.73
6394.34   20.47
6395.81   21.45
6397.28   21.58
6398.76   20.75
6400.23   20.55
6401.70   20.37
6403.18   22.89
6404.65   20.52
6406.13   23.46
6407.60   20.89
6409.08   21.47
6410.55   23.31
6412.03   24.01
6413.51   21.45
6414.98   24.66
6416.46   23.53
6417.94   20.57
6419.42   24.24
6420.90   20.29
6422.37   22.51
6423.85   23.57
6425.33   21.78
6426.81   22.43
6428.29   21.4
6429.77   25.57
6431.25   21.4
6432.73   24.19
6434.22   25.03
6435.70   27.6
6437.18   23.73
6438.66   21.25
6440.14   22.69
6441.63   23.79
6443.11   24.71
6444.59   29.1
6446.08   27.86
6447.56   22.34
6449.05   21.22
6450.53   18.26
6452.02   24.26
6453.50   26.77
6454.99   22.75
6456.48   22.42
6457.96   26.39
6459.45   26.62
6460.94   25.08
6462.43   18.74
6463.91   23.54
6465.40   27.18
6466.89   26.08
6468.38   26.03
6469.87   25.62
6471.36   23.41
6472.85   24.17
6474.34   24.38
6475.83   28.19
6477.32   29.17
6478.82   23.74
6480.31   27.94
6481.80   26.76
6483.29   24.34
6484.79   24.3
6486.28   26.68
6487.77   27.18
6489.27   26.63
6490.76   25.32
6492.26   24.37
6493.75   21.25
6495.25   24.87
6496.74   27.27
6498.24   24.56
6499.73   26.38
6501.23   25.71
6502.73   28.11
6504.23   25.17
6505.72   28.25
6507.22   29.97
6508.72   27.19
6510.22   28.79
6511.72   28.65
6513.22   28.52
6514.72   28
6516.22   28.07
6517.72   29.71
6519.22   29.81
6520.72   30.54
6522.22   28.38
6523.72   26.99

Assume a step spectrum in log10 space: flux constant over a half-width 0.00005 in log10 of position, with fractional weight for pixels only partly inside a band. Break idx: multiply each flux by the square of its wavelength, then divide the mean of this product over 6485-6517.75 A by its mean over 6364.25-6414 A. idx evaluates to 1.4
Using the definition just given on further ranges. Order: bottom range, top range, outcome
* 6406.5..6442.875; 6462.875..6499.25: 1.13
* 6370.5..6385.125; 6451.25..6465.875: 1.42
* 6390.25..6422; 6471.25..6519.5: 1.28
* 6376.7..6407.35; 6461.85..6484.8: 1.38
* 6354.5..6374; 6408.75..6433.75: 1.17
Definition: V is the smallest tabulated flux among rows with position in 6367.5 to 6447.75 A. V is 14.12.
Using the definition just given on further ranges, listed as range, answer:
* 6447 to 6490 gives 18.26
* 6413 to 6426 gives 20.29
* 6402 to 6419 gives 20.52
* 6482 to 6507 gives 21.25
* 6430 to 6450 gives 21.22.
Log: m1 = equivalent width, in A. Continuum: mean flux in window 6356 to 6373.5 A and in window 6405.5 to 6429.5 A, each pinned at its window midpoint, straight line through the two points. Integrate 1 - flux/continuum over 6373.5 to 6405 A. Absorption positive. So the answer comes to 3.9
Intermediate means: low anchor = 19.8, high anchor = 22.5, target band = 18.4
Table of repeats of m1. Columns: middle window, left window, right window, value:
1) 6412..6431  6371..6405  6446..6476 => -1.4 A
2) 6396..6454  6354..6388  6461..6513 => -2.4 A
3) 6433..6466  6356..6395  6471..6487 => -0.7 A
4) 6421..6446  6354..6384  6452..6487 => -0.9 A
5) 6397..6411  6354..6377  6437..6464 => 0.0 A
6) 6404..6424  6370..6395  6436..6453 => -1.7 A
